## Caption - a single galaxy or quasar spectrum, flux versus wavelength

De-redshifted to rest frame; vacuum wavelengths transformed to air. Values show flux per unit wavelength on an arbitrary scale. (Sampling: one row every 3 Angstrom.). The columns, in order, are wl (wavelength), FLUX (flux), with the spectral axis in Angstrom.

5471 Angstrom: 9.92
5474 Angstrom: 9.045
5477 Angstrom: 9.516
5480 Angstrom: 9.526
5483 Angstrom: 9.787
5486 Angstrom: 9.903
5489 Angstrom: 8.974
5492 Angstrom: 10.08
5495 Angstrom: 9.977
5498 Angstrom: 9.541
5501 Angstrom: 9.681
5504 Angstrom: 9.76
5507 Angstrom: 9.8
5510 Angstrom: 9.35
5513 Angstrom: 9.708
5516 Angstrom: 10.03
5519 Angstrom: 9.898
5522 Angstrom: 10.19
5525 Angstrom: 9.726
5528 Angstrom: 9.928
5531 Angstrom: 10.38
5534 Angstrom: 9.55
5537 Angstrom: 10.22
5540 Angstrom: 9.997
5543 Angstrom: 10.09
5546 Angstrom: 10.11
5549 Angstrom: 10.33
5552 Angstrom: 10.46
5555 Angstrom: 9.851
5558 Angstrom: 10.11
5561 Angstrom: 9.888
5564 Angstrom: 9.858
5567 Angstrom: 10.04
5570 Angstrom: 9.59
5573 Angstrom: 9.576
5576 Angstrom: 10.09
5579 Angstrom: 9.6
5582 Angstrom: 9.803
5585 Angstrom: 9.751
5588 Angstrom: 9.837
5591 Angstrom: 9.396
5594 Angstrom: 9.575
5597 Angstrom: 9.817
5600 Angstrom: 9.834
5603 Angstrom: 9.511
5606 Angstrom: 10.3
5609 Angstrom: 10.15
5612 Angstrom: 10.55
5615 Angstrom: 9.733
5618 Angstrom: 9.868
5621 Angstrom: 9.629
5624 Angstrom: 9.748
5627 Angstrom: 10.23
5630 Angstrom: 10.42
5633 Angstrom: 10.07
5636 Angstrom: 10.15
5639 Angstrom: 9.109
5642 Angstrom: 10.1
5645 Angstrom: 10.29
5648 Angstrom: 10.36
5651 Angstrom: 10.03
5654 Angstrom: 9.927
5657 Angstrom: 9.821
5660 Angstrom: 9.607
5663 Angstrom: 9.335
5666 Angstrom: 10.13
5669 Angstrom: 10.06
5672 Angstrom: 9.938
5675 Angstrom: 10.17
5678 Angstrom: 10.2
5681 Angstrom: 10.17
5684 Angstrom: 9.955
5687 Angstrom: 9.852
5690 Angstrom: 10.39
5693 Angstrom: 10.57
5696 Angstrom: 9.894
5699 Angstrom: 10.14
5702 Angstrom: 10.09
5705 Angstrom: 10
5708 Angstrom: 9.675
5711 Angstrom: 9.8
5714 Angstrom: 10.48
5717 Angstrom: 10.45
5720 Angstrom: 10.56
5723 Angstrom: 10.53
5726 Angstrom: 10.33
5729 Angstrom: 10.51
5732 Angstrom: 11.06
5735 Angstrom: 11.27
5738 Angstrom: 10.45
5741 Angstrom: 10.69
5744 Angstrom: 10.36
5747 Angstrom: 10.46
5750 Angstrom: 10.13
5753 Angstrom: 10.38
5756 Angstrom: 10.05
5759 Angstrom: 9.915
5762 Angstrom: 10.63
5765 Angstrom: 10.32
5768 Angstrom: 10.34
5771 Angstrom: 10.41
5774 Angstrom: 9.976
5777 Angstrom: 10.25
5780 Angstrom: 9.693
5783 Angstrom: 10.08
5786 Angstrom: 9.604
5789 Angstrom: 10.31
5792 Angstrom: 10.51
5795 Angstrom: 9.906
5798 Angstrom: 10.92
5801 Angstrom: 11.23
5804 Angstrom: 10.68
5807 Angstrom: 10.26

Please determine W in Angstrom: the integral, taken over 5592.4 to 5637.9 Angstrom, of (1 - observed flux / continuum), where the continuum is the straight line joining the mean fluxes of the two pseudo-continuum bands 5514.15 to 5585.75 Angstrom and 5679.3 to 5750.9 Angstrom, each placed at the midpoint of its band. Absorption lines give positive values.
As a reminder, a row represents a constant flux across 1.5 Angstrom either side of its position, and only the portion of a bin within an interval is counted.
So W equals 0.6 Angstrom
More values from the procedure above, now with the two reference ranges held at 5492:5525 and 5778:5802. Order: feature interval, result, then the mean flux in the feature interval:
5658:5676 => 0.35 Angstrom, 9.86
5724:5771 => -1.23 Angstrom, 10.5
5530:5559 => -0.71 Angstrom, 10.1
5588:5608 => 0.39 Angstrom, 9.76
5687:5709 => 0.02 Angstrom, 10.1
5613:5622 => 0.17 Angstrom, 9.79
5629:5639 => -0.03 Angstrom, 10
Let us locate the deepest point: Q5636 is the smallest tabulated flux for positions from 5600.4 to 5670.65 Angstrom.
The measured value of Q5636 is 9.109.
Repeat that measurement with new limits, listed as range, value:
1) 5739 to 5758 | 10.05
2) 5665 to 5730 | 9.675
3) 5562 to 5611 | 9.396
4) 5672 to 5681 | 9.938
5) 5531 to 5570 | 9.55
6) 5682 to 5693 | 9.852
